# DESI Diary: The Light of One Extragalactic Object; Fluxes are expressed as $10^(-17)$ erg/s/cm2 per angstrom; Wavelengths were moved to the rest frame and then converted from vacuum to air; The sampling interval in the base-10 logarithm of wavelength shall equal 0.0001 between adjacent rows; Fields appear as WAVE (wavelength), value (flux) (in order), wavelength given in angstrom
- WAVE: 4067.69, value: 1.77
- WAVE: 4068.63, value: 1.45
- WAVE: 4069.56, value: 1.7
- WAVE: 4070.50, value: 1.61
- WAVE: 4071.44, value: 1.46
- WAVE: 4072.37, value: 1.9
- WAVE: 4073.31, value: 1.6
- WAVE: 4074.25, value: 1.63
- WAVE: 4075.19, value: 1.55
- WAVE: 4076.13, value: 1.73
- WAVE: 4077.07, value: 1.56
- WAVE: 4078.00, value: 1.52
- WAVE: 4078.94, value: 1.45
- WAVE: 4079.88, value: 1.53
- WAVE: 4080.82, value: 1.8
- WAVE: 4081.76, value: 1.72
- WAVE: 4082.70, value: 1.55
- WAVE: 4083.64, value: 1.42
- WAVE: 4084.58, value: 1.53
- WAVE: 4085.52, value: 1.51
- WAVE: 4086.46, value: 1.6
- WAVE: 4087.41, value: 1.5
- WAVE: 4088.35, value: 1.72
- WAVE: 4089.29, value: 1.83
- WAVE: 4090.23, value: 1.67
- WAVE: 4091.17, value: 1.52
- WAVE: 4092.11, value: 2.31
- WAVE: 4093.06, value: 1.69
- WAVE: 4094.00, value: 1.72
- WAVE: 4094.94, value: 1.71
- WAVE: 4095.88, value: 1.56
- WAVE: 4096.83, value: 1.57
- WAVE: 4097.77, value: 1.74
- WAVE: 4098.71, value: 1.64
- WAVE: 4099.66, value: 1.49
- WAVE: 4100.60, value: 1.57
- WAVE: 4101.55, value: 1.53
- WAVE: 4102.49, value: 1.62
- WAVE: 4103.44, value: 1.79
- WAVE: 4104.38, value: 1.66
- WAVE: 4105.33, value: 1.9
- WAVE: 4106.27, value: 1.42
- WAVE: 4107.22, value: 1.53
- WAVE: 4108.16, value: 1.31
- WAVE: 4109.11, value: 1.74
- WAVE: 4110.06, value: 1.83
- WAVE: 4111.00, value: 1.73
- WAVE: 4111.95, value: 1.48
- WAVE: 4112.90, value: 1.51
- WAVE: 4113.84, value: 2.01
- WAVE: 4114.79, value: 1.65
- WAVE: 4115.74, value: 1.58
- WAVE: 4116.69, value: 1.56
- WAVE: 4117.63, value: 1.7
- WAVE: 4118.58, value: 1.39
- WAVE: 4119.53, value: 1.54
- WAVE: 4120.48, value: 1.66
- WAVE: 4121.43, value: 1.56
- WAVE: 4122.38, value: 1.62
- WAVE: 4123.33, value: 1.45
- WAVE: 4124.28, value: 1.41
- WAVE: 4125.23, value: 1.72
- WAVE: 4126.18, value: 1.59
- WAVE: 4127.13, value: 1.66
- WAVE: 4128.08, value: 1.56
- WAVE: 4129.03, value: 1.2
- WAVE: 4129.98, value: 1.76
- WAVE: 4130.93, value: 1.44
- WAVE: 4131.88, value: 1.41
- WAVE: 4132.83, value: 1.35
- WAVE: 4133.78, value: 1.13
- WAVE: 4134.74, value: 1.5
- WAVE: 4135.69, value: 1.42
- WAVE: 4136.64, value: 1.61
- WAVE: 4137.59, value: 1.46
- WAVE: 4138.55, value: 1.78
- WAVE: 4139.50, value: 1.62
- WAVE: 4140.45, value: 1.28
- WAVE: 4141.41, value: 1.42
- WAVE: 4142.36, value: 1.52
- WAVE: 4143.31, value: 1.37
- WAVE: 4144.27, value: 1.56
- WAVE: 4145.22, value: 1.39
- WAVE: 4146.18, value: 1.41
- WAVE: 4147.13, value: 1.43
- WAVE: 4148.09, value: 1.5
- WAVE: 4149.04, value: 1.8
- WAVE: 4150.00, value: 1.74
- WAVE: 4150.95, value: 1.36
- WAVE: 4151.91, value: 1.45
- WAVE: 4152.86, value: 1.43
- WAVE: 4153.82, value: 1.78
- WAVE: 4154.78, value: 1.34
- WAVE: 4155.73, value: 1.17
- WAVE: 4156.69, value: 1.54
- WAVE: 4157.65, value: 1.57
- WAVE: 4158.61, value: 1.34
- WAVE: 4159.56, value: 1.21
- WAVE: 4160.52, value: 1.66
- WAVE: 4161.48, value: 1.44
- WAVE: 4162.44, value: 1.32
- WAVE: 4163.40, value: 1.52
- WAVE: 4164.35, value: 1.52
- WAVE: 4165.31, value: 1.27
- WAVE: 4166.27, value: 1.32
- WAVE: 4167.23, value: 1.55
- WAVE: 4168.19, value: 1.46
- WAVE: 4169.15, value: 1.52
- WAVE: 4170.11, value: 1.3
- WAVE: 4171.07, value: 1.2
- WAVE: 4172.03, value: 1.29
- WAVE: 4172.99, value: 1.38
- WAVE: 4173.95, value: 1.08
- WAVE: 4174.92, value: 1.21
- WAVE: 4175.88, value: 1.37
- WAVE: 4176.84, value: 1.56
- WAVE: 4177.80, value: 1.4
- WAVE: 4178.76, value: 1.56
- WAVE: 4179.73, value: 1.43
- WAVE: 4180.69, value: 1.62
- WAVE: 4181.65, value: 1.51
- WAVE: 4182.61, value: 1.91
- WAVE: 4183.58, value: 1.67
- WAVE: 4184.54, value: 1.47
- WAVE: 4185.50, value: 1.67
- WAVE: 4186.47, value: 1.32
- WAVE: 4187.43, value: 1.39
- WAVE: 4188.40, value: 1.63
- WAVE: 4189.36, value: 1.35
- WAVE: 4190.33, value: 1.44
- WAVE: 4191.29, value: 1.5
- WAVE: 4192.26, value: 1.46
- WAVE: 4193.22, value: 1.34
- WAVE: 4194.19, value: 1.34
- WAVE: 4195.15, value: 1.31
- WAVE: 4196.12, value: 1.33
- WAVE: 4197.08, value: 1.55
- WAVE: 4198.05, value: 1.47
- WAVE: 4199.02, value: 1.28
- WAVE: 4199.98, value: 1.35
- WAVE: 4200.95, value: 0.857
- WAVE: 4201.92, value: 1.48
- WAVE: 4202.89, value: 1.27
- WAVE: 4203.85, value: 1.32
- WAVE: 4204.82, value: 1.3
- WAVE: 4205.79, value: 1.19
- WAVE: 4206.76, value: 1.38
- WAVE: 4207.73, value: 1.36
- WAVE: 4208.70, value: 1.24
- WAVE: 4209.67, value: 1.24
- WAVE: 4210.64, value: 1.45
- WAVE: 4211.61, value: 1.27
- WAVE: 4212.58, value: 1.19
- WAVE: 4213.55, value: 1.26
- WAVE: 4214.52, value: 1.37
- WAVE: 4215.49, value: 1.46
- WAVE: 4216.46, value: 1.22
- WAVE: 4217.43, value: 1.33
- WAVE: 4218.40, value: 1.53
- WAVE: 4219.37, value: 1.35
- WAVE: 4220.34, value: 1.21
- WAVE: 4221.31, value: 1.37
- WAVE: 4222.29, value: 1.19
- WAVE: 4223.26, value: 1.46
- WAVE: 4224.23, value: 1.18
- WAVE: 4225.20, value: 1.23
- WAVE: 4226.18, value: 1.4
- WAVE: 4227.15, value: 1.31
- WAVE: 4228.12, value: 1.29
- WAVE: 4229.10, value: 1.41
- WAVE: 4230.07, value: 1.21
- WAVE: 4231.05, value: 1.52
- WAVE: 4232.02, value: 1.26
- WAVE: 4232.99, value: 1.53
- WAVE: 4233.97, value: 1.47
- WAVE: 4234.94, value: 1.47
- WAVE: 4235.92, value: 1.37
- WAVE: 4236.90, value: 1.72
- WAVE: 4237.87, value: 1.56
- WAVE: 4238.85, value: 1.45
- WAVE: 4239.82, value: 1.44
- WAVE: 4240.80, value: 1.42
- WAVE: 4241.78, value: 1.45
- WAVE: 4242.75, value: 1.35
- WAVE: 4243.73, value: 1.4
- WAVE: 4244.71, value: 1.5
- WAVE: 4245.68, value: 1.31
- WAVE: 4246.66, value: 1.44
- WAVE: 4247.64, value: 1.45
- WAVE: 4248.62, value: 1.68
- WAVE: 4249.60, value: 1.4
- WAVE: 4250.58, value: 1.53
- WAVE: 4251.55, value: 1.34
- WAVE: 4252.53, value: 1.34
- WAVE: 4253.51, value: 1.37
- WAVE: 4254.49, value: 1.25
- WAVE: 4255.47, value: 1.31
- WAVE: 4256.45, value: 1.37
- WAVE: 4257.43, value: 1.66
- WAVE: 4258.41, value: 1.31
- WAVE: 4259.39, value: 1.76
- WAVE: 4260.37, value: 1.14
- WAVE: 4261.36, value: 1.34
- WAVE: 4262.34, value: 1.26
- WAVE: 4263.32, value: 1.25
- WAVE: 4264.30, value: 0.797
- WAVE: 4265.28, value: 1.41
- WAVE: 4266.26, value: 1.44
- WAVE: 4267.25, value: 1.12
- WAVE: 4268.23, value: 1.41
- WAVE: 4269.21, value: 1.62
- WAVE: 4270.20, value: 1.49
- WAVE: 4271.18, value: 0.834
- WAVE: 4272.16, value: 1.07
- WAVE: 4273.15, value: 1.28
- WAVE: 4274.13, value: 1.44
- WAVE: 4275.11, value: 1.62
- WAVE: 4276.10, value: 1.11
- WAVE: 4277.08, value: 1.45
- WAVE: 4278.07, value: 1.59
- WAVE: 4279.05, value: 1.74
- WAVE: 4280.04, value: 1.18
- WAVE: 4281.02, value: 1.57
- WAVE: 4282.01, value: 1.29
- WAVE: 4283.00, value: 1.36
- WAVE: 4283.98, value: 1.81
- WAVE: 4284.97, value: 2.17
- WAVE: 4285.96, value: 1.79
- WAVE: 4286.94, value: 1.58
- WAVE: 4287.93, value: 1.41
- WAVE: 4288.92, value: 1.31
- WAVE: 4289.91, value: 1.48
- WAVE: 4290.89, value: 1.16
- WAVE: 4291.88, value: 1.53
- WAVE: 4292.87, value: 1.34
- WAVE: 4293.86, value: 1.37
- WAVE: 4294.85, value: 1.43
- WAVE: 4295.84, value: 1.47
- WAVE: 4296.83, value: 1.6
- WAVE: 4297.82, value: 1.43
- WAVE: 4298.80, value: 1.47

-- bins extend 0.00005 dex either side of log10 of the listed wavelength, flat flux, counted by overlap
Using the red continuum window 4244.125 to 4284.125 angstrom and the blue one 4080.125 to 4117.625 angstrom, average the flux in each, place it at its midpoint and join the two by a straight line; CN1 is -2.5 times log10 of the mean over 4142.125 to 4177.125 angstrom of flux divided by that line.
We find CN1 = 0.09 mag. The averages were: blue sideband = 1.65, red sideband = 1.38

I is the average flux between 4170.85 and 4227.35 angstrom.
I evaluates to 1.37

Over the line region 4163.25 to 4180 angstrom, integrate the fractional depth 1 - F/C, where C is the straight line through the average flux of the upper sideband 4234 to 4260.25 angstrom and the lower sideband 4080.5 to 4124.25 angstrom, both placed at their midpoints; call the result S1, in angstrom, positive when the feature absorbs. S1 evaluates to 1.7 angstrom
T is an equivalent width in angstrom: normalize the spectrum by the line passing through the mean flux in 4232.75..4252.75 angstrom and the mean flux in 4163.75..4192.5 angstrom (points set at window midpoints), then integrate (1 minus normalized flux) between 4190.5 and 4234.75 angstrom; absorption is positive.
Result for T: 3.6 angstrom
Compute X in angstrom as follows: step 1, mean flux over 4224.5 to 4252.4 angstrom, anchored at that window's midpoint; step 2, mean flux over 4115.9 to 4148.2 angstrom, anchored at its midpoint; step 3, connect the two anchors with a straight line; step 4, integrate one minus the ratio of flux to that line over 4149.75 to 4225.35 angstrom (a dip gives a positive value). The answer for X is 3.6 angstrom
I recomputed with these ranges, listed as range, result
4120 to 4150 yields 1.51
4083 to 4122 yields 1.63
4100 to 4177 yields 1.5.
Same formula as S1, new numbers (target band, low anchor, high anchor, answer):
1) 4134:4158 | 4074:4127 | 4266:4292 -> 1.2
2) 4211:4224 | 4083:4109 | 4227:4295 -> 1.3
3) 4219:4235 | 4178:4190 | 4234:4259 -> 1.4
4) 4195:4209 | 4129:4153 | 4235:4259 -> 1.4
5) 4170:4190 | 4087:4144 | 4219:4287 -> 0.7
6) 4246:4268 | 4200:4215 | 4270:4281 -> -0.5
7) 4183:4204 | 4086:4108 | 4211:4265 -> 0.9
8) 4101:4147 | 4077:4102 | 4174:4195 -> 0.7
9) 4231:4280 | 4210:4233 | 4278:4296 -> 0.8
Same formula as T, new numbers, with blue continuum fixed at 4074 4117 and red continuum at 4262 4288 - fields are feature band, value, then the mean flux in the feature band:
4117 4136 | 1.09 angstrom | 1.5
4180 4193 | -0.05 angstrom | 1.53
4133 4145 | 0.86 angstrom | 1.47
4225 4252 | 0.55 angstrom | 1.43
